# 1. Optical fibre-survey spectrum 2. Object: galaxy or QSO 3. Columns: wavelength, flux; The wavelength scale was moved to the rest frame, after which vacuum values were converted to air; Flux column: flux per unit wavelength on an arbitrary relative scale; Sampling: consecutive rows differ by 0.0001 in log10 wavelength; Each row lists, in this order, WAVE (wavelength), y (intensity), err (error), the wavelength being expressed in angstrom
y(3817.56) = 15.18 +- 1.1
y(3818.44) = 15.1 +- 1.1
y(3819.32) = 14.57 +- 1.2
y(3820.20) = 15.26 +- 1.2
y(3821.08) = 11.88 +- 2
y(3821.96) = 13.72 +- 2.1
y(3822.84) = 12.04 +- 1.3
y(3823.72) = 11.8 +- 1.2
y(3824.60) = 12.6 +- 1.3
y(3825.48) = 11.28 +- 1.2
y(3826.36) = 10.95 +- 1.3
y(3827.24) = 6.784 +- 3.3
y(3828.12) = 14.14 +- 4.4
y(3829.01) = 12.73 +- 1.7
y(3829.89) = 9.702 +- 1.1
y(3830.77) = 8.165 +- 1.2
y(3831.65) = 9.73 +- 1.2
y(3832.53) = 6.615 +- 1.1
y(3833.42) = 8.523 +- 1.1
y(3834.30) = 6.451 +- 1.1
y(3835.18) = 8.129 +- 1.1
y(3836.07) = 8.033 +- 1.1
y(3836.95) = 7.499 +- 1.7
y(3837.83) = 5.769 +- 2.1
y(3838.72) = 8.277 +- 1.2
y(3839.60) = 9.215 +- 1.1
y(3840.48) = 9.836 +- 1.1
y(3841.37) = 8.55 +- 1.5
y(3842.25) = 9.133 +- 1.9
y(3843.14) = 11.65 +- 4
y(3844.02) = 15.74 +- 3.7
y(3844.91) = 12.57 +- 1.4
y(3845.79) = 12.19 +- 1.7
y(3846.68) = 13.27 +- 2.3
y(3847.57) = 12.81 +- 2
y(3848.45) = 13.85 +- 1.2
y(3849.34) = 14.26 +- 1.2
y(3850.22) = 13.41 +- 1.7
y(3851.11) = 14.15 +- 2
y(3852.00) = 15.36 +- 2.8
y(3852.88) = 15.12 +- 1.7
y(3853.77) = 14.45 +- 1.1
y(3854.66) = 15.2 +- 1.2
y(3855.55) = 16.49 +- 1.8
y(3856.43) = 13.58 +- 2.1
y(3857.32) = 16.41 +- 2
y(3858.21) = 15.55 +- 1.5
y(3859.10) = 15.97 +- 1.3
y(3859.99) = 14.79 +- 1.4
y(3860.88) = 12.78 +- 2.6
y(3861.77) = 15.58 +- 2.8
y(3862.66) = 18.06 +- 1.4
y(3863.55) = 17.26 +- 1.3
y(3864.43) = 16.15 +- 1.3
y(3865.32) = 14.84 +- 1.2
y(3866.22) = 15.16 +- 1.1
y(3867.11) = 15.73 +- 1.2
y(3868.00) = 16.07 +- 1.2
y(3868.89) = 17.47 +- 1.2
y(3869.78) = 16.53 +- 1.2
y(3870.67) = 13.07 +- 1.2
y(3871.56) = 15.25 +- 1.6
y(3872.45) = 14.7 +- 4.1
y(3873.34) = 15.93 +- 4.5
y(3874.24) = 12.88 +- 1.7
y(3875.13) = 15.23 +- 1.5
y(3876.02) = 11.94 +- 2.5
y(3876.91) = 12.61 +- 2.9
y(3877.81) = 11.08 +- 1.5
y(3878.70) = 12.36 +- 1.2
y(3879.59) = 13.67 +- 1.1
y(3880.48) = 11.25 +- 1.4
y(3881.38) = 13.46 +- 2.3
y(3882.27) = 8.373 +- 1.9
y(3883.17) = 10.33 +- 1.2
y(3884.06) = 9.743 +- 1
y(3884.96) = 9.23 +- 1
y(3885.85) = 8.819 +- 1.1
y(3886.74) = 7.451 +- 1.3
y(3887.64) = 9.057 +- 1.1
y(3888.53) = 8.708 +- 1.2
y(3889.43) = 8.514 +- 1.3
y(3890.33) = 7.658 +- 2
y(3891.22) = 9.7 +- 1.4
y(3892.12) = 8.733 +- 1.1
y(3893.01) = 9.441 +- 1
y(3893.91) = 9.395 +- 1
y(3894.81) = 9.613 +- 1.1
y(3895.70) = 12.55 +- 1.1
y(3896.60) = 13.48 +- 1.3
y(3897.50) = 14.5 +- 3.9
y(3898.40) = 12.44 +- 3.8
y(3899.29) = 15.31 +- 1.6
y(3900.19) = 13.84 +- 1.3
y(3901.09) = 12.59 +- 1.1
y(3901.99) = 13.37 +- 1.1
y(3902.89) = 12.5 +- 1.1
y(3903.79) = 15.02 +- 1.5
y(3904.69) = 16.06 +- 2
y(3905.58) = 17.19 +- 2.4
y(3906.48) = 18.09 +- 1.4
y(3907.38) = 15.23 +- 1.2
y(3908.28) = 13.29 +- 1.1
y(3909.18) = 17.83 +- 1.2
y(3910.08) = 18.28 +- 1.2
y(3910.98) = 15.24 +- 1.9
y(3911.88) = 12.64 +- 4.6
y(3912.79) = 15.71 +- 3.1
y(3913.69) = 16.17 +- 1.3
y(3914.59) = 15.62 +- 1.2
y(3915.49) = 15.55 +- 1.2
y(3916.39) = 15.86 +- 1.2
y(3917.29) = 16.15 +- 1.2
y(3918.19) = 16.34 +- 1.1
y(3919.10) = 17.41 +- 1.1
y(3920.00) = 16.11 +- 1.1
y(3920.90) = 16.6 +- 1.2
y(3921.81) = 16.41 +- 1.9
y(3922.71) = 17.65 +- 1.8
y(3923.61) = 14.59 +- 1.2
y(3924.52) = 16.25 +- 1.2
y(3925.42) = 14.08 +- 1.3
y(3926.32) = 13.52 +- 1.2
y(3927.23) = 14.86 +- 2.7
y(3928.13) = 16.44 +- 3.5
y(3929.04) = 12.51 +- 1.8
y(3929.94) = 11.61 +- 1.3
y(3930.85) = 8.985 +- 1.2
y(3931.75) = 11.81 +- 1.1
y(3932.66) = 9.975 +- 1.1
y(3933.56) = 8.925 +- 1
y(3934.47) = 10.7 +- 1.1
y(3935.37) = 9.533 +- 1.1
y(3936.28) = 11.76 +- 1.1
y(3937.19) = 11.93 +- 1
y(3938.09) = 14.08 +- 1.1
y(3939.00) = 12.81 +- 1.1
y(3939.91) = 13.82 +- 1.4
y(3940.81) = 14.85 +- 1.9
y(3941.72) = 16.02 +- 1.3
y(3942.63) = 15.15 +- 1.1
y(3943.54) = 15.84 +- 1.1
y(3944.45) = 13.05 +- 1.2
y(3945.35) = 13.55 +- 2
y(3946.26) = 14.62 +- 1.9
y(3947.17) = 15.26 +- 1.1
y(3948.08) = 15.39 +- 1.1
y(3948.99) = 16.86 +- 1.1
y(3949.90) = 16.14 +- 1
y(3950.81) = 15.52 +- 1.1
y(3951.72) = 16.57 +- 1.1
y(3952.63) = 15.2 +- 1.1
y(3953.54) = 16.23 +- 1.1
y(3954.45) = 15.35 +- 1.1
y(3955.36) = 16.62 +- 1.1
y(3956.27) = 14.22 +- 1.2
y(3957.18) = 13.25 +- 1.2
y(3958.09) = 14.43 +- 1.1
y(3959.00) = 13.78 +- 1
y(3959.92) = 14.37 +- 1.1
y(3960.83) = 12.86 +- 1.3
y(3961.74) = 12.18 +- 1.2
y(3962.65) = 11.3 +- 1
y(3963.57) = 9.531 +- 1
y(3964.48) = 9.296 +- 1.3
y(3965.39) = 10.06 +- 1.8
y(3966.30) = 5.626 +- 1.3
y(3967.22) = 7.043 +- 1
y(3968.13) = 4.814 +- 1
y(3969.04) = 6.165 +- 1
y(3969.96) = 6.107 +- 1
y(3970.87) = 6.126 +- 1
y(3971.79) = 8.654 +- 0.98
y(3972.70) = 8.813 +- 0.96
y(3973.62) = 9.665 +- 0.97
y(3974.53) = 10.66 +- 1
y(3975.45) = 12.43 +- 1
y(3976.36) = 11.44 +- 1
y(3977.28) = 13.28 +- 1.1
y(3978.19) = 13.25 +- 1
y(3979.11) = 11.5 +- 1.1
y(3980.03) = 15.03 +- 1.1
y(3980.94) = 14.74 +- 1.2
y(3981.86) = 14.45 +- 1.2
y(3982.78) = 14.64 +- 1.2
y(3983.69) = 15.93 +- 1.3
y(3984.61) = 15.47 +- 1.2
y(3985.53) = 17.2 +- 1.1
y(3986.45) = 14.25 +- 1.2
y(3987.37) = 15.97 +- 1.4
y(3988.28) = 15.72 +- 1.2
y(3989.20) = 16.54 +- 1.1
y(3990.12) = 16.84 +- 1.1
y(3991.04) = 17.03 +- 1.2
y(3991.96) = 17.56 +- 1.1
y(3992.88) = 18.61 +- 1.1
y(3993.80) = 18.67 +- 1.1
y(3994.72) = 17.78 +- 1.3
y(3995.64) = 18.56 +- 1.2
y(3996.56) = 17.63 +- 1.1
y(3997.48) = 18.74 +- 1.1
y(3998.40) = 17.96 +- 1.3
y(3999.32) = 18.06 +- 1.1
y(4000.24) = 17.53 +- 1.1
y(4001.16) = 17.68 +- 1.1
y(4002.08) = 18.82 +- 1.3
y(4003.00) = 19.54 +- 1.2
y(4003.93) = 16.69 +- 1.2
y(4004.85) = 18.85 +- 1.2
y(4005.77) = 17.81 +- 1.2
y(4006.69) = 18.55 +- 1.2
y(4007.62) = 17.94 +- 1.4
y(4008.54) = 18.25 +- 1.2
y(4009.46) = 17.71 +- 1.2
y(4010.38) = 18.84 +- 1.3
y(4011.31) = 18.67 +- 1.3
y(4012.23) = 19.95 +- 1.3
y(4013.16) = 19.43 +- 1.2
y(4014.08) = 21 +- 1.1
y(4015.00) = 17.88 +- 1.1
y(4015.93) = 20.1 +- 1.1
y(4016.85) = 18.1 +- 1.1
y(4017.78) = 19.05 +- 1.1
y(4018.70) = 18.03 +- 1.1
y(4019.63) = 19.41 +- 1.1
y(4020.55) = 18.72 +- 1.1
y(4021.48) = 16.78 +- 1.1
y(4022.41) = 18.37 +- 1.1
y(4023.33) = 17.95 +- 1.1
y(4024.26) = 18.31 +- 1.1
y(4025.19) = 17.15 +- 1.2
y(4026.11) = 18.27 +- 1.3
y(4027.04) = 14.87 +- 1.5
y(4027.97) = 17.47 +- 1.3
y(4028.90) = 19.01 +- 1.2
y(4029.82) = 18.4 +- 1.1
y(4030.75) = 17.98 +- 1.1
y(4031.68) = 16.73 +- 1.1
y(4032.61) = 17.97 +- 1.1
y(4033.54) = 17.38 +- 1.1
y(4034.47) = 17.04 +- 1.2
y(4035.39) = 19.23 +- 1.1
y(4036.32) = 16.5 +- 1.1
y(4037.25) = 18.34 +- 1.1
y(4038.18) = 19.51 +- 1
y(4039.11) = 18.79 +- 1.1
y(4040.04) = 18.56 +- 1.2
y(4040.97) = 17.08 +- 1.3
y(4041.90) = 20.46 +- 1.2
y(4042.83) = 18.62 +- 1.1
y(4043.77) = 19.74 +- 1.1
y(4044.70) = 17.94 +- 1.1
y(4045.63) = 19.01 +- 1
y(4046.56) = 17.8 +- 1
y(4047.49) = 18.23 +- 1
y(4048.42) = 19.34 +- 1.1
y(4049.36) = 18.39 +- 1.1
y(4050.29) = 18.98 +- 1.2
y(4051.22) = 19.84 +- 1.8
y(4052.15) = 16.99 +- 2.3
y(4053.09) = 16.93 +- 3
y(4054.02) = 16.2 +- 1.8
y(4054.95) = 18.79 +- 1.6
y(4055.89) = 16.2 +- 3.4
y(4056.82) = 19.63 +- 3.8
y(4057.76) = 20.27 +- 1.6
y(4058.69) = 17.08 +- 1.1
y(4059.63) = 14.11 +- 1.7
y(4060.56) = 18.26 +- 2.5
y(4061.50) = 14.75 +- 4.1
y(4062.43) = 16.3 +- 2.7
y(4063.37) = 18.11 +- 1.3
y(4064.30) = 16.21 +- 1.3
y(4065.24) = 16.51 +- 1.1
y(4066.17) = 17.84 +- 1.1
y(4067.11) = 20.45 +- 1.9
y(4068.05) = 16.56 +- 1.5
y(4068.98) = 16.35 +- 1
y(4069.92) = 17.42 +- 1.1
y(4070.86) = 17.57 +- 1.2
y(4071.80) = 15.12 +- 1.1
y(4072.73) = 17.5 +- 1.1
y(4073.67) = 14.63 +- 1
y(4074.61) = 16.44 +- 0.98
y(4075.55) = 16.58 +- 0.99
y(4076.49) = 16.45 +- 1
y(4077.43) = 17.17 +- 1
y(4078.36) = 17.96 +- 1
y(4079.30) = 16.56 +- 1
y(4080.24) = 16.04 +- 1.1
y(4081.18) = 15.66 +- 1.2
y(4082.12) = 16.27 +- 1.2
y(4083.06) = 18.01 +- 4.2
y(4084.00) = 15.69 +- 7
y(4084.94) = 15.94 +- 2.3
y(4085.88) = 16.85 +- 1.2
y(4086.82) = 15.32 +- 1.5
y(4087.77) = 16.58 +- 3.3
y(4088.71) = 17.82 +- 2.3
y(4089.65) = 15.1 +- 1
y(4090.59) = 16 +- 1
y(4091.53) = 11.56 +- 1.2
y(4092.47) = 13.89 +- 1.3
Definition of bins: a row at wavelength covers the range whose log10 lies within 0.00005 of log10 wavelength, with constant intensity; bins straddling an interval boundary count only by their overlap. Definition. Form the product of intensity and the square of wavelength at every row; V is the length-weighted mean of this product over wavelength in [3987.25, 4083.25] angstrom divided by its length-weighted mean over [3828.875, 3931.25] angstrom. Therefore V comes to 1.47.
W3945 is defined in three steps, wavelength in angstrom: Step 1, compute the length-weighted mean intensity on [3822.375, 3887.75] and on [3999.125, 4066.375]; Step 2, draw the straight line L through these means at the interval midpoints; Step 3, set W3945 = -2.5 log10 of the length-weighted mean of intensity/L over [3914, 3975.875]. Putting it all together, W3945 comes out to 0.17 mag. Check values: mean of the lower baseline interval 12.4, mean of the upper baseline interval 18.1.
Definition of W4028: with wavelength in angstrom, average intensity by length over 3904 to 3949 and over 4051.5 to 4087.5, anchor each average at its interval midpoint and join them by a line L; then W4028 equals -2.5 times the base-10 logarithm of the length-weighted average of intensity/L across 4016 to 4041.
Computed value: -0.12 mag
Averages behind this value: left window 14.5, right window 16.9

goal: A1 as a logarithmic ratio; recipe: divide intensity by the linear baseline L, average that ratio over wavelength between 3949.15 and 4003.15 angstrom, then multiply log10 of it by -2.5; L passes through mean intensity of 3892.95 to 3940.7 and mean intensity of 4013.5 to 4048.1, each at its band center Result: 0.17 mag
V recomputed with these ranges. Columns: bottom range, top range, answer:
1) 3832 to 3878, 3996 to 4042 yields 1.51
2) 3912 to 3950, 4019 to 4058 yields 1.34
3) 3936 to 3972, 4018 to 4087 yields 1.45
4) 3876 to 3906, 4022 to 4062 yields 1.69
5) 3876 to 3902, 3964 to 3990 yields 1.12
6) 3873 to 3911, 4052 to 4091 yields 1.49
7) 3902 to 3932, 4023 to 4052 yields 1.27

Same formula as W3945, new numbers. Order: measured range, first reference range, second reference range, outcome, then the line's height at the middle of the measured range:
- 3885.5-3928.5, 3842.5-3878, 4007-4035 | 0.141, 15.7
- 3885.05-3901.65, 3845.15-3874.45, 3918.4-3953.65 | 0.343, 14.6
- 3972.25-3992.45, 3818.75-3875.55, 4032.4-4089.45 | 0.112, 15.7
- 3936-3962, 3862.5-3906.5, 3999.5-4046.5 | 0.056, 15.3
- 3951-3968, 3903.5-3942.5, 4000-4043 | 0.254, 15.9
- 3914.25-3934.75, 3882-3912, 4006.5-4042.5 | -0.063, 13.5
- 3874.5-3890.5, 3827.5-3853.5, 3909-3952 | 0.180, 12.5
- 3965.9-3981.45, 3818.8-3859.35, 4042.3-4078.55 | 0.488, 15.3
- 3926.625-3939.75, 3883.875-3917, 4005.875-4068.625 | 0.184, 14.1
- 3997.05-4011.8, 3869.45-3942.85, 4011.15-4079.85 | -0.110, 16.5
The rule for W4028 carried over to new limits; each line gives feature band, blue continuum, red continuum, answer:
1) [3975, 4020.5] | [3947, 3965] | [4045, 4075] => -0.11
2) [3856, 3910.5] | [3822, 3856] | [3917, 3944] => -0.07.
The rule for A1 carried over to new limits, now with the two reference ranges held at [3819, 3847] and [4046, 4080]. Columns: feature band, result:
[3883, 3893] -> 0.336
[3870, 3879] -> -0.162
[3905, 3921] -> -0.241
